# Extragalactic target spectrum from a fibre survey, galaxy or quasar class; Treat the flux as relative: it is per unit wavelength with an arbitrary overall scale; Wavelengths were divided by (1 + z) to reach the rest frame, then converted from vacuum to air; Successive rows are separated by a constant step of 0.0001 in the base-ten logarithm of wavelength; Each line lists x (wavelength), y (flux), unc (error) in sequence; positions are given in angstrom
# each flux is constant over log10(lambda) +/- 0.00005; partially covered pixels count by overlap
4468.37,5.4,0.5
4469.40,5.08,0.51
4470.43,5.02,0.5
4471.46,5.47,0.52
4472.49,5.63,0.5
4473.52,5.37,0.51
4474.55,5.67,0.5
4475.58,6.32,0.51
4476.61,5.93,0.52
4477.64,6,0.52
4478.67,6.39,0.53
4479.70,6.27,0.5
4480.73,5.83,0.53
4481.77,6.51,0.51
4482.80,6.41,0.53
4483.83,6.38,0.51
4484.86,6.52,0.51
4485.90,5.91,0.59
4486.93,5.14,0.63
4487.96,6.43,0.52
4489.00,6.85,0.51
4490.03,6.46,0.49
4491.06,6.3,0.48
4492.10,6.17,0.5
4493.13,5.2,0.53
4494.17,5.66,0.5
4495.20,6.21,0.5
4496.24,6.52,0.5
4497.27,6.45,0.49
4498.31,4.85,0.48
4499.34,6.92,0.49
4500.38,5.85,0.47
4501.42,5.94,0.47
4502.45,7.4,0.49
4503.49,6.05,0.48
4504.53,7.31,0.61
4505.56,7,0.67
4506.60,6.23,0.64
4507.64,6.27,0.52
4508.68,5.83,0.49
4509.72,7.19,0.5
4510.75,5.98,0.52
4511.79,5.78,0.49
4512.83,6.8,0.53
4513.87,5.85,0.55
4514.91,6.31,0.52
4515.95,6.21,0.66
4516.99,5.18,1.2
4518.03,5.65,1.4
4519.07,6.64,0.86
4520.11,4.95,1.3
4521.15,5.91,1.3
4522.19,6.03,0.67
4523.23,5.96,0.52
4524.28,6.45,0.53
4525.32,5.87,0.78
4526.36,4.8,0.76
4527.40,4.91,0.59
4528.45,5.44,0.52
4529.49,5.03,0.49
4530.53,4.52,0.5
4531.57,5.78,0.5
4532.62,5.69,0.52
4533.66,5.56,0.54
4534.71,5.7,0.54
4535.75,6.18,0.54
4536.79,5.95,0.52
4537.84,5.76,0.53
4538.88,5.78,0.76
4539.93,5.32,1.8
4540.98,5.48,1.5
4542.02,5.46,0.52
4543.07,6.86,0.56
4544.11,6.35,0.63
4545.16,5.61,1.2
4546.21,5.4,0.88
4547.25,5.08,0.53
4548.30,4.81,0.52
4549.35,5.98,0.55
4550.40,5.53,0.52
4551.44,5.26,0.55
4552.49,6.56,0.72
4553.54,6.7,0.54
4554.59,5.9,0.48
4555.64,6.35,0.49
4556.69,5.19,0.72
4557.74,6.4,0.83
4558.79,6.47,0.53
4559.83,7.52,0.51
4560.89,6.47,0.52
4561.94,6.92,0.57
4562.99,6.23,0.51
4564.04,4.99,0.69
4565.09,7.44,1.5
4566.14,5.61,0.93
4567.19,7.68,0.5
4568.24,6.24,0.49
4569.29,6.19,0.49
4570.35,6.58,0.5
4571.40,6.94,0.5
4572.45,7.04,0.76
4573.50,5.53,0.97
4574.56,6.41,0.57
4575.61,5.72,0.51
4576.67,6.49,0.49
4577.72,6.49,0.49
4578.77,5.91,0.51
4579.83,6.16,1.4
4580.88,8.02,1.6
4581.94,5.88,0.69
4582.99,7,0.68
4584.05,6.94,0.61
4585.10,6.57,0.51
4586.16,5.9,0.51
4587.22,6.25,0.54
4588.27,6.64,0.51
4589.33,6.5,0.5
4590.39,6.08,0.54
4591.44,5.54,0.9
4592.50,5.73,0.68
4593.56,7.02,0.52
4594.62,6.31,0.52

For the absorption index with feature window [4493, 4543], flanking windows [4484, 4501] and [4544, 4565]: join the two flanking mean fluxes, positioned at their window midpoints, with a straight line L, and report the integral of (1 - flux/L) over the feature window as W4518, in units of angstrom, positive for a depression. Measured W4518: 1.1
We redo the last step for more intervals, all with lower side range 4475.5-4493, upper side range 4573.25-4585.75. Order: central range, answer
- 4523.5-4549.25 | 3.0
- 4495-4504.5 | -0.1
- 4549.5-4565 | 0.4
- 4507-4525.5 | 0.7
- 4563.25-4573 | -0.2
